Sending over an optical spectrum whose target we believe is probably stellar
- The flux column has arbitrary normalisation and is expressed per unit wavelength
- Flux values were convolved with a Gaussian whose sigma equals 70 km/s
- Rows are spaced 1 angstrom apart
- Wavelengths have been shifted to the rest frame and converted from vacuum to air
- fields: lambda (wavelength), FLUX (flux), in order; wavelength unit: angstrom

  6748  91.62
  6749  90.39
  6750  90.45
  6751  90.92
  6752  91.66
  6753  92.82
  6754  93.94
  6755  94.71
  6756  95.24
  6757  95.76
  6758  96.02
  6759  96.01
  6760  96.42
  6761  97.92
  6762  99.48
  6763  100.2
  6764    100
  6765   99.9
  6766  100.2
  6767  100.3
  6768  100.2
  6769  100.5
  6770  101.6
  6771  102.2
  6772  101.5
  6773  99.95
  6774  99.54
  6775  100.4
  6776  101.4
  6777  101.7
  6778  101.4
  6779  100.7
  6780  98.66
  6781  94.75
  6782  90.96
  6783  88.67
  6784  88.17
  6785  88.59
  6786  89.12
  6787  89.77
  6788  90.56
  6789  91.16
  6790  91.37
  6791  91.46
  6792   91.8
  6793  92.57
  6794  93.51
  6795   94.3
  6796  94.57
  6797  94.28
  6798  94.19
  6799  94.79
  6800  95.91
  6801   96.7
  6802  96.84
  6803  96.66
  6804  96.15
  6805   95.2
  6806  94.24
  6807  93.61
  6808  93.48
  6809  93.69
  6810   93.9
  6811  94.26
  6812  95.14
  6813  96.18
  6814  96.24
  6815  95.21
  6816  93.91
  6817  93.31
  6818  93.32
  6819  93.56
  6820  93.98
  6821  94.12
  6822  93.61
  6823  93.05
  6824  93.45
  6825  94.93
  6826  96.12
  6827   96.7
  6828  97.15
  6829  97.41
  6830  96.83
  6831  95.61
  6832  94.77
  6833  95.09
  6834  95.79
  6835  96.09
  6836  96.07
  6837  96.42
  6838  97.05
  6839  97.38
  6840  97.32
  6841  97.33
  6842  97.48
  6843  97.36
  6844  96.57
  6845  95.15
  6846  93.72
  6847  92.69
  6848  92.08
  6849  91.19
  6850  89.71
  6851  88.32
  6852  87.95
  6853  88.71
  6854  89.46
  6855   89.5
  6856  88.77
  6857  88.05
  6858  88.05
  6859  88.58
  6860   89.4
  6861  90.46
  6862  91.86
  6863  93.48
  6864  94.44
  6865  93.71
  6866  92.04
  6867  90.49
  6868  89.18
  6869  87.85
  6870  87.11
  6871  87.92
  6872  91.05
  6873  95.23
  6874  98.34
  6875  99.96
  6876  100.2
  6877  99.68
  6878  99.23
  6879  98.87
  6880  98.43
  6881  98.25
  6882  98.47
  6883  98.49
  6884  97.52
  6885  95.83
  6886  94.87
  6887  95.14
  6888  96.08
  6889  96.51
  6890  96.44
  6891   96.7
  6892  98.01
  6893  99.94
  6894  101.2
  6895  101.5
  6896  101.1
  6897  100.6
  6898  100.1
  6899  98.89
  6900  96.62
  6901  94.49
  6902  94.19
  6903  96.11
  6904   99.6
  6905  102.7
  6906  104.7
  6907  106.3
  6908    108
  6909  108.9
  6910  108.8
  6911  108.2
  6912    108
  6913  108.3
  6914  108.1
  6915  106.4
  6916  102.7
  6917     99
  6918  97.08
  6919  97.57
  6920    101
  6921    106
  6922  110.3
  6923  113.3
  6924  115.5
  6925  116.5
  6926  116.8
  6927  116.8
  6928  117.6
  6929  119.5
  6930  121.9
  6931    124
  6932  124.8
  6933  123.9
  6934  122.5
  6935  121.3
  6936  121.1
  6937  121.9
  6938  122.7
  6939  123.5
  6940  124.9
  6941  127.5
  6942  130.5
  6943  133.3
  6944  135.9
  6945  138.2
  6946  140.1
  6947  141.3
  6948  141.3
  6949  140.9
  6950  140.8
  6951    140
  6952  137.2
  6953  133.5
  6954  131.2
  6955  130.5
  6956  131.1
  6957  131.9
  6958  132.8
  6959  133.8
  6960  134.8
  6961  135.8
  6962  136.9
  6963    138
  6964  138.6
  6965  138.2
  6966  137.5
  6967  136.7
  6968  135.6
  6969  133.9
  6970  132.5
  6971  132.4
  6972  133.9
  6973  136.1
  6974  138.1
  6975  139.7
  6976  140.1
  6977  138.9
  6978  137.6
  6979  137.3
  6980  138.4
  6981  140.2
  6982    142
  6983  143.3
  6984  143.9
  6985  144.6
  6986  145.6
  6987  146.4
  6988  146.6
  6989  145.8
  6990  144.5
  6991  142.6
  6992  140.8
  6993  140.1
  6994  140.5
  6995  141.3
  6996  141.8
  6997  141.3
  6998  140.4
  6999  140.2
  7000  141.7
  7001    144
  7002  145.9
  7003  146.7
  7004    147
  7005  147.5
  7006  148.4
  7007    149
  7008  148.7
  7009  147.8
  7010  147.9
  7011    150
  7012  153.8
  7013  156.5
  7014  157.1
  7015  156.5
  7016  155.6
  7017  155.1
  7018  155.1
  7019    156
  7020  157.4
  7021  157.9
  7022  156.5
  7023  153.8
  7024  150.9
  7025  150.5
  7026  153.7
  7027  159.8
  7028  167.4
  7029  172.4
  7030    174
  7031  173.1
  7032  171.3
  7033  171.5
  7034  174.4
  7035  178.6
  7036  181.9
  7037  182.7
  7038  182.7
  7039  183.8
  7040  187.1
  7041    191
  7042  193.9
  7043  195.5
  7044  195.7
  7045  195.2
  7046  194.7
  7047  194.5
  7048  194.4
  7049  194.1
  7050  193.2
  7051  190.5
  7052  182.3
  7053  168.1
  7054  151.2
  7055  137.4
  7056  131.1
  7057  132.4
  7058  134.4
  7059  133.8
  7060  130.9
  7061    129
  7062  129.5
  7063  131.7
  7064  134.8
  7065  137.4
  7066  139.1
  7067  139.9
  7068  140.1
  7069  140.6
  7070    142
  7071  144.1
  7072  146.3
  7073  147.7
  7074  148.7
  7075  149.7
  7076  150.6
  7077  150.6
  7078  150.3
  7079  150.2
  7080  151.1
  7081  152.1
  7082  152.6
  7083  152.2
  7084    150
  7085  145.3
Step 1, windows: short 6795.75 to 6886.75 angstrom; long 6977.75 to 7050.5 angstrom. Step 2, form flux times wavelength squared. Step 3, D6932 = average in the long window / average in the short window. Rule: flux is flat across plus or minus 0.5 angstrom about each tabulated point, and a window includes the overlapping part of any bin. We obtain 1.78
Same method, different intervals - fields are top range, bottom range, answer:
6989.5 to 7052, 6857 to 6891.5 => 1.80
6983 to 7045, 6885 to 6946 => 1.48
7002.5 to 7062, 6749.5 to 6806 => 1.84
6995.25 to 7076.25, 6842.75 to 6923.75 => 1.70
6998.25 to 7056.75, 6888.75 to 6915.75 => 1.68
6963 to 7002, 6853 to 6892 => 1.54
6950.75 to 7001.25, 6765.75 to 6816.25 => 1.53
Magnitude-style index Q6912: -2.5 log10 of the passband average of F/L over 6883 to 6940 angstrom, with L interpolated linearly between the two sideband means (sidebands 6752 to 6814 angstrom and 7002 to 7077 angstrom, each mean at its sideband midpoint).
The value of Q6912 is 0.19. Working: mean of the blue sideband 95.8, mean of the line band 107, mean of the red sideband 159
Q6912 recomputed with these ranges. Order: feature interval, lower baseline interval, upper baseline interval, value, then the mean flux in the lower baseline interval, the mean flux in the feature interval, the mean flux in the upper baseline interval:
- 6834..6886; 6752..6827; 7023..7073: 0.21 mag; 95.5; 93.7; 163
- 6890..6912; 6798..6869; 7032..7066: 0.16 mag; 93.8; 101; 167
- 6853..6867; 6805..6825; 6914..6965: 0.16 mag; 94.2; 90.5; 125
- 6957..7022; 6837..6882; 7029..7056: 0.09 mag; 93.3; 143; 181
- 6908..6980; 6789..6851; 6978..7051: 0.09 mag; 94.7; 126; 160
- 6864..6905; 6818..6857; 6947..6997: 0.14 mag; 94.1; 96.5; 139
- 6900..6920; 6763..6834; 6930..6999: 0.19 mag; 95.5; 103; 136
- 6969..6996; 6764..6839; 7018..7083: 0.02 mag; 95.5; 140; 161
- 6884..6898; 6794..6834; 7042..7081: 0.16 mag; 94.9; 98.1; 156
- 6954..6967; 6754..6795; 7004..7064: 0.07 mag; 96.3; 135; 163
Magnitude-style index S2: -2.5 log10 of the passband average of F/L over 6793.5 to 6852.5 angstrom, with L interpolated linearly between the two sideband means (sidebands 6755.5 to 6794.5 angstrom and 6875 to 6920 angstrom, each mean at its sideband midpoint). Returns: 0.04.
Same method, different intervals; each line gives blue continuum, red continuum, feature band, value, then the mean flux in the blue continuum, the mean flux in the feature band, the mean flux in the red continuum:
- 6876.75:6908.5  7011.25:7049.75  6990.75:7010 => 0.086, 98.9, 144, 172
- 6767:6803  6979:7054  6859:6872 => 0.288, 95.6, 90.6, 160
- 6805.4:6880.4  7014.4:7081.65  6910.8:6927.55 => 0.105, 93.8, 108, 161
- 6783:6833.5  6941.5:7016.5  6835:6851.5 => 0.096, 94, 94.8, 141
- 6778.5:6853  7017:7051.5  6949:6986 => 0.104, 94.2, 137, 176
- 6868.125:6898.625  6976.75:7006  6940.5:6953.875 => -0.106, 96.9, 137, 143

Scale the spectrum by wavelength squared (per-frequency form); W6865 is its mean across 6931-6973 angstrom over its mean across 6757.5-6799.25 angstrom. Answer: 1.45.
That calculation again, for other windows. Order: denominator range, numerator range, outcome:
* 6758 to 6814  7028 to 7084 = 1.82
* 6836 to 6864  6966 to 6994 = 1.57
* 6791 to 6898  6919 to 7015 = 1.48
